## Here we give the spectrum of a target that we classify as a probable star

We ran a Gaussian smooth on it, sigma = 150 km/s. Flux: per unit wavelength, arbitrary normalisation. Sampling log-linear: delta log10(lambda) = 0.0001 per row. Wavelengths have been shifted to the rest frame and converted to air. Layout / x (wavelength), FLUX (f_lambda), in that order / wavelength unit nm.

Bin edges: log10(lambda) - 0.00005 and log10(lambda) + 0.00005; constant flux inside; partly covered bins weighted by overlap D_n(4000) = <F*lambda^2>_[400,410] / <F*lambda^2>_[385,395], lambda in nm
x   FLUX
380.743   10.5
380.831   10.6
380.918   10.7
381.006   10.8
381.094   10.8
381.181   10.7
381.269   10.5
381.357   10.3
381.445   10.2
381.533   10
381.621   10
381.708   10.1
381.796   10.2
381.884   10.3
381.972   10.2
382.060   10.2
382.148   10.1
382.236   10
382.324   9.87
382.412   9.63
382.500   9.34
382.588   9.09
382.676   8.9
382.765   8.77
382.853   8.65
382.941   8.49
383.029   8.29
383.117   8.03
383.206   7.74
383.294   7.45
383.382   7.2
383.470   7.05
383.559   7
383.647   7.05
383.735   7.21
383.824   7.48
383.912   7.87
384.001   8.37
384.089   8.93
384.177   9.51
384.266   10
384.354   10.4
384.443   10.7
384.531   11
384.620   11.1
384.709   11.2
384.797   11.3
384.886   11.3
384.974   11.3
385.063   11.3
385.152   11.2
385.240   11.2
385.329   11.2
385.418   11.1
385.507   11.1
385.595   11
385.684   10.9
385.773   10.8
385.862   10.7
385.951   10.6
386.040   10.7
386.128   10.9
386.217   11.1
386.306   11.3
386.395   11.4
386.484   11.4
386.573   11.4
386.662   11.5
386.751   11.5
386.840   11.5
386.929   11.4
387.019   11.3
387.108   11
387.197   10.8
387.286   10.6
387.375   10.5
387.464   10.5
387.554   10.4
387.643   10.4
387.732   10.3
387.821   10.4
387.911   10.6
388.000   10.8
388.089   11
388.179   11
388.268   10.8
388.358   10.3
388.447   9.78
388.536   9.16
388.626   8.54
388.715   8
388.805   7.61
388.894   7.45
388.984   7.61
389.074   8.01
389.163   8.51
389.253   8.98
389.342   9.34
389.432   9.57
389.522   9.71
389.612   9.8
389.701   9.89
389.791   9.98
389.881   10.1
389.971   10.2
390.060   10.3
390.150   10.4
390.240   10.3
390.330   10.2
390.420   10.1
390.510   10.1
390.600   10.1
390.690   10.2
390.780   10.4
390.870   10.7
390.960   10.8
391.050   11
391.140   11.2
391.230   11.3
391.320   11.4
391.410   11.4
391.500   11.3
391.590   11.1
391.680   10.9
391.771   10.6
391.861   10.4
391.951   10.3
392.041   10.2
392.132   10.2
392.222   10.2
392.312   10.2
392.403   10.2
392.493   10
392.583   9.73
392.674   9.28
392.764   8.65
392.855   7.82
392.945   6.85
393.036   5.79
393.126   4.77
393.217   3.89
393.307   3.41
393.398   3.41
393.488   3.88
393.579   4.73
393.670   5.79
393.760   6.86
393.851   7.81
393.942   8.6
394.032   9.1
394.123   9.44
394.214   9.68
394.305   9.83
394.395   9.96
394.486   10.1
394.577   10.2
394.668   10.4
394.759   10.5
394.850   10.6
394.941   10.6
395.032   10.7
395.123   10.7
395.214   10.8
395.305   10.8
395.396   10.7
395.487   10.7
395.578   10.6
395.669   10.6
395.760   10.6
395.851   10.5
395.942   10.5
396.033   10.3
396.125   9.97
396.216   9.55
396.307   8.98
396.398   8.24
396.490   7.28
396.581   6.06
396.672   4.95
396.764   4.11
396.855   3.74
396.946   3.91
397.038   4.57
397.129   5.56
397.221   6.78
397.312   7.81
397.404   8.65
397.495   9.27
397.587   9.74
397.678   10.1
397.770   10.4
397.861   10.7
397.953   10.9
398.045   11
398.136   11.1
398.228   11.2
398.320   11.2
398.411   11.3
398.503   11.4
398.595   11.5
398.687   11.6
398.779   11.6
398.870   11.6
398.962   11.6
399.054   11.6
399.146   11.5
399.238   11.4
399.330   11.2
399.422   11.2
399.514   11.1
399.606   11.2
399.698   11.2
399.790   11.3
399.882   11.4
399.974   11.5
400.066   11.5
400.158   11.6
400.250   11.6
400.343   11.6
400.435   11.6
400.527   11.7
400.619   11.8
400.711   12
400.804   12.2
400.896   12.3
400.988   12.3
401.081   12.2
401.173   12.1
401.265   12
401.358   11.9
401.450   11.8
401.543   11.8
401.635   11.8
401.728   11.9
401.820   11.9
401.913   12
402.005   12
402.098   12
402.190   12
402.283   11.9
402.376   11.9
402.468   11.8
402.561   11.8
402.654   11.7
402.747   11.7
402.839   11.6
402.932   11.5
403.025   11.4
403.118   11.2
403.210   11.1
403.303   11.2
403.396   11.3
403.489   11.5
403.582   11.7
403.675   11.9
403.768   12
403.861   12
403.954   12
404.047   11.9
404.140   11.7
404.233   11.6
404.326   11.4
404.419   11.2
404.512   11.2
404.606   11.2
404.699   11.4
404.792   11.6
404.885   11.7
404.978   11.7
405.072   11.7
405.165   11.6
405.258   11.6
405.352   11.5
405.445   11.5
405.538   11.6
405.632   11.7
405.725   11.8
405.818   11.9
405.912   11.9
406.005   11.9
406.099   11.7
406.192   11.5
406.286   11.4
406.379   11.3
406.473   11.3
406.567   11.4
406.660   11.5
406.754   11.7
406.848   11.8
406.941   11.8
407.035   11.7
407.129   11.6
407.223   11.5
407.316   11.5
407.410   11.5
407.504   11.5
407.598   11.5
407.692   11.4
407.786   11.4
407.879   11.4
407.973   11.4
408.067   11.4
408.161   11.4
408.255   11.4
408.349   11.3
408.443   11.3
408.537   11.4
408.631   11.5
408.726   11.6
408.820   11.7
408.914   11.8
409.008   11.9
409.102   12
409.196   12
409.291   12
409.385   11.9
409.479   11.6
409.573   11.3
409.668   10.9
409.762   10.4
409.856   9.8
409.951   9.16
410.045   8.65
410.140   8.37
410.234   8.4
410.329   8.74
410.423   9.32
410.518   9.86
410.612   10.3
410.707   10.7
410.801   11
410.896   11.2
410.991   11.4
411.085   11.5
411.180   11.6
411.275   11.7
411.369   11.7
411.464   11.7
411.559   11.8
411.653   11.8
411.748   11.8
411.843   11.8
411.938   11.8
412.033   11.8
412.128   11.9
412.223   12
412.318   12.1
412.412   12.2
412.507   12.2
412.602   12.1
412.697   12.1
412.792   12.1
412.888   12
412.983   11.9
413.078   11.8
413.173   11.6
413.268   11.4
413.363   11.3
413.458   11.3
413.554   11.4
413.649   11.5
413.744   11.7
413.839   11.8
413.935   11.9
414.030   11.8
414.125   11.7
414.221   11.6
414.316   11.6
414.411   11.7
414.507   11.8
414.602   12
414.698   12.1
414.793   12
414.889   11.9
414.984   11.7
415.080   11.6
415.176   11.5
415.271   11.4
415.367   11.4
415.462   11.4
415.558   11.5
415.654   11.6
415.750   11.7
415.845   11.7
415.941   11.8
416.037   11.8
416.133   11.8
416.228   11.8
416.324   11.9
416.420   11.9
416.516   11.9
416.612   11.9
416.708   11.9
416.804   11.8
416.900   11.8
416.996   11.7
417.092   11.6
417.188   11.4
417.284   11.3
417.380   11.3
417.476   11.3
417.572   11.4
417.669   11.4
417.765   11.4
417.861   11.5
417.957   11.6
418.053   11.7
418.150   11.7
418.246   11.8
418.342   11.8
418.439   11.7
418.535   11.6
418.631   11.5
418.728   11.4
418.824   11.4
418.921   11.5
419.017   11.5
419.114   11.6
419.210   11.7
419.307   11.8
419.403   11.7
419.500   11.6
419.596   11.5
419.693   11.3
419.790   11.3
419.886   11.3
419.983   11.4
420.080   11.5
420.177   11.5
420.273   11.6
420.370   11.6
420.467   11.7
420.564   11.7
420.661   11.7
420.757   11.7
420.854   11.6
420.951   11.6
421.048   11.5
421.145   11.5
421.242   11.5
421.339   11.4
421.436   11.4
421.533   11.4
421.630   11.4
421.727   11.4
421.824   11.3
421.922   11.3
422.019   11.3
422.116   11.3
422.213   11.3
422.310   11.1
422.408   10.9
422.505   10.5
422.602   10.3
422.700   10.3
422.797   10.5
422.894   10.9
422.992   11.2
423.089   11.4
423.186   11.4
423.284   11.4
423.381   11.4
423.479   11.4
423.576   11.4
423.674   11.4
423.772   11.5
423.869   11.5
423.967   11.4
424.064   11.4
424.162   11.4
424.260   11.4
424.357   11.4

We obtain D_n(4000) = 1.3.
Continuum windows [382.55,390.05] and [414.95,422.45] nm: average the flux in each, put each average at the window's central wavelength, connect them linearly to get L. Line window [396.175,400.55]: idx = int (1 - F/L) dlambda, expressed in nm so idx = 0.30 nm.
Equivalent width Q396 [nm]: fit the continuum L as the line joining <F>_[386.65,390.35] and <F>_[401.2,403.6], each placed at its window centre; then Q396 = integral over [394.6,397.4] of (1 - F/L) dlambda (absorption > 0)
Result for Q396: 0.56 nm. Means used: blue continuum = 9.98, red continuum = 11.7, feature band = 8.71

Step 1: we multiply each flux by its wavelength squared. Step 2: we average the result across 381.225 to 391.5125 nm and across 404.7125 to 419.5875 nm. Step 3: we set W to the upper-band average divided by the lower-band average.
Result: 1.31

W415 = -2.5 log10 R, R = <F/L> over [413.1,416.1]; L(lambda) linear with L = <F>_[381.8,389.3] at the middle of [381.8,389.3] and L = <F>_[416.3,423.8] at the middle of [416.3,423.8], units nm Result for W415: -0.04 mag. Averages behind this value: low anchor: 9.89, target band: 11.7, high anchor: 11.4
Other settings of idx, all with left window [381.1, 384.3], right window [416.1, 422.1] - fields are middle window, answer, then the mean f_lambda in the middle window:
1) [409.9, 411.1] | 0.122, 9.85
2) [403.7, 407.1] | -0.324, 11.6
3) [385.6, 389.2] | -0.371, 10.3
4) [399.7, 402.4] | -0.400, 11.8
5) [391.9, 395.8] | 0.396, 8.82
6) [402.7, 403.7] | -0.095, 11.5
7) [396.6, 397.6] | 0.386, 6.16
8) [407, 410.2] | -0.108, 11.2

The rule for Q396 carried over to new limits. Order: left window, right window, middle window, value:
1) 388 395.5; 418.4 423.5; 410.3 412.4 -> -0.11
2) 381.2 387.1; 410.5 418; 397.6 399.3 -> -0.06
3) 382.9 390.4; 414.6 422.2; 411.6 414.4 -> -0.12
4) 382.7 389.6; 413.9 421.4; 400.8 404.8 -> -0.35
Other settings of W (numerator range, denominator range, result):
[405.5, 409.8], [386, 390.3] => 1.25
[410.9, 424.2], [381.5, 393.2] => 1.36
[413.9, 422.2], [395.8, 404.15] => 1.18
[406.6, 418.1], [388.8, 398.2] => 1.38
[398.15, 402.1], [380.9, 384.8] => 1.36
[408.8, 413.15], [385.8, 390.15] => 1.24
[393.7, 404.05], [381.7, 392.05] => 1.12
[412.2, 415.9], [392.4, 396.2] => 1.47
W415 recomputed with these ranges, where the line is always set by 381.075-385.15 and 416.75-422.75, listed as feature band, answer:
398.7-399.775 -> -0.10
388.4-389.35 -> 0.16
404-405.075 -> -0.09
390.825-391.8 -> -0.12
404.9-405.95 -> -0.10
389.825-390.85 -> -0.04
